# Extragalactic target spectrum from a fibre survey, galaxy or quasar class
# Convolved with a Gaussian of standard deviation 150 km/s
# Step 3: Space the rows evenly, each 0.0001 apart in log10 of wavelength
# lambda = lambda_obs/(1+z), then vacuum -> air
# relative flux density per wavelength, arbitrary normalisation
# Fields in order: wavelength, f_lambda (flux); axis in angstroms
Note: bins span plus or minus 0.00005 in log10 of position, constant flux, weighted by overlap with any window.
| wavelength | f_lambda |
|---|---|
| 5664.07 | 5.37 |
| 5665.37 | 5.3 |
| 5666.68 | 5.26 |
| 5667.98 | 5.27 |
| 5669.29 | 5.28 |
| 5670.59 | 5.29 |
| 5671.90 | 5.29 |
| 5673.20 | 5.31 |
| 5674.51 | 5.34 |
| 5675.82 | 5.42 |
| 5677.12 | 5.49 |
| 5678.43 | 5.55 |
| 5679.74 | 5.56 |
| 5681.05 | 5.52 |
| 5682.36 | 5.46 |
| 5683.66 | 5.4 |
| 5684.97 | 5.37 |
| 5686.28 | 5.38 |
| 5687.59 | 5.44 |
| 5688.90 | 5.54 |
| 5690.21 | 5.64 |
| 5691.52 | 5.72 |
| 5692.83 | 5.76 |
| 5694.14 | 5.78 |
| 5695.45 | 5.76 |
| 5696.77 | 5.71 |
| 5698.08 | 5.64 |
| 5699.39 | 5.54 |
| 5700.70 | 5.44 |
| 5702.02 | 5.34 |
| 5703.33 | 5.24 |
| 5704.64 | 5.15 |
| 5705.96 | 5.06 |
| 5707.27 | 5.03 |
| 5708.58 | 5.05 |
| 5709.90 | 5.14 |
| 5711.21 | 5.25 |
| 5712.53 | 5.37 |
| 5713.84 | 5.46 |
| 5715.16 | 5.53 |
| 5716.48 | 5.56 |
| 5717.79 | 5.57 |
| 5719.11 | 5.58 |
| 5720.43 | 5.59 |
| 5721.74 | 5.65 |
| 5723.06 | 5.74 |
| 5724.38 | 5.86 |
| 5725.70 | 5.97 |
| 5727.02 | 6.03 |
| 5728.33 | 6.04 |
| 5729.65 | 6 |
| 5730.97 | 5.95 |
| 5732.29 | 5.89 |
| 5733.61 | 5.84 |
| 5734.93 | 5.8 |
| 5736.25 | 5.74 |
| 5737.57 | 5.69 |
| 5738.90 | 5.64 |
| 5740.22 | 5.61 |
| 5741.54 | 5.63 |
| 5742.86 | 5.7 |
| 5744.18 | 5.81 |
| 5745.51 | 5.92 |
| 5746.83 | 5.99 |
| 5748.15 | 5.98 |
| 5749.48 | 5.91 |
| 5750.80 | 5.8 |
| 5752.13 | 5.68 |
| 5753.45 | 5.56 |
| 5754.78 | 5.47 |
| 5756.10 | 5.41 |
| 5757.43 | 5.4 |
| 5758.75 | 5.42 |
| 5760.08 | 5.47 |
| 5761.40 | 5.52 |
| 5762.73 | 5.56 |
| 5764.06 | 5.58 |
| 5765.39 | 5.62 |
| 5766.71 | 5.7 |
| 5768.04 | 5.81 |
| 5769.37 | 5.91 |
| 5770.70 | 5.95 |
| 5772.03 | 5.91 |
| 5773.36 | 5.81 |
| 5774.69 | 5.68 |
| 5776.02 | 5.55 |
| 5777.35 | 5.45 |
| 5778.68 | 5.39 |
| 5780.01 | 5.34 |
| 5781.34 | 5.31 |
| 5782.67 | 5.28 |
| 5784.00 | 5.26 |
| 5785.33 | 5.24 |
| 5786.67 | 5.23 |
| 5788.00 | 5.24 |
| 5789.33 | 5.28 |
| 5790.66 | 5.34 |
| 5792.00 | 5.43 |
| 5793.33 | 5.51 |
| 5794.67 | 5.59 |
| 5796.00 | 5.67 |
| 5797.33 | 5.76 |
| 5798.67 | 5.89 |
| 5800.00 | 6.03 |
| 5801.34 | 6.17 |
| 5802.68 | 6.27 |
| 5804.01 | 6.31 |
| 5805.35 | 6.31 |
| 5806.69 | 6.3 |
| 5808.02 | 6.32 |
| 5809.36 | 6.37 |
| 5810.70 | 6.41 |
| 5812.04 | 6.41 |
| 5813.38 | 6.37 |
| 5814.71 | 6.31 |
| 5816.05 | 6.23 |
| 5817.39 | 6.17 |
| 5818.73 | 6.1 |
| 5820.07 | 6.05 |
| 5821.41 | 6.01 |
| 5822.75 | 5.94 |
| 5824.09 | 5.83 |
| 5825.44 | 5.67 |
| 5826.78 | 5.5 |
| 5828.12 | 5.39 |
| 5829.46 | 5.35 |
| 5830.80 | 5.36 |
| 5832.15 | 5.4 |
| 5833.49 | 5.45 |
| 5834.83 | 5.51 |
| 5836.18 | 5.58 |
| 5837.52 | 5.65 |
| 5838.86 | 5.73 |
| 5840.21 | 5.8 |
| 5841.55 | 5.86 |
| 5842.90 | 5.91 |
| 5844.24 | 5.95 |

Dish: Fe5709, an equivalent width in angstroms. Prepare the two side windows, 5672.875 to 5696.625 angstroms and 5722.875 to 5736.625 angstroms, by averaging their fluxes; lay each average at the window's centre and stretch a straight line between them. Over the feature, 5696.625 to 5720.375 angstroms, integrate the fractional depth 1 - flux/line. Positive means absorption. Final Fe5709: 1.5 angstroms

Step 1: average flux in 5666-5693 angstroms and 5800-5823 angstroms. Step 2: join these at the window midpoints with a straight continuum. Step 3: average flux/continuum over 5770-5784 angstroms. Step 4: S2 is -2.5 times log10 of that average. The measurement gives 0.09 mag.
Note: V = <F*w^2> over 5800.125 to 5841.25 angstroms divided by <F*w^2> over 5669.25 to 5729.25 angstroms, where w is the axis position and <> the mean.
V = 1.1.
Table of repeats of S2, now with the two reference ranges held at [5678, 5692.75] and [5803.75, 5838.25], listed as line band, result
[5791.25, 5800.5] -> 0.031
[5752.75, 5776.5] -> 0.024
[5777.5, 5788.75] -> 0.101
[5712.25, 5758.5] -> -0.011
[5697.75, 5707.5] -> 0.052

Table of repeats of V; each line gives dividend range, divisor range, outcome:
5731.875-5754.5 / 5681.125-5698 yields 1.05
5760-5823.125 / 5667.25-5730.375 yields 1.09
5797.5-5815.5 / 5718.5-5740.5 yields 1.11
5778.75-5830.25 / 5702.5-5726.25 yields 1.11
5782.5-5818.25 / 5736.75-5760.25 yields 1.06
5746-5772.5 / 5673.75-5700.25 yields 1.05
